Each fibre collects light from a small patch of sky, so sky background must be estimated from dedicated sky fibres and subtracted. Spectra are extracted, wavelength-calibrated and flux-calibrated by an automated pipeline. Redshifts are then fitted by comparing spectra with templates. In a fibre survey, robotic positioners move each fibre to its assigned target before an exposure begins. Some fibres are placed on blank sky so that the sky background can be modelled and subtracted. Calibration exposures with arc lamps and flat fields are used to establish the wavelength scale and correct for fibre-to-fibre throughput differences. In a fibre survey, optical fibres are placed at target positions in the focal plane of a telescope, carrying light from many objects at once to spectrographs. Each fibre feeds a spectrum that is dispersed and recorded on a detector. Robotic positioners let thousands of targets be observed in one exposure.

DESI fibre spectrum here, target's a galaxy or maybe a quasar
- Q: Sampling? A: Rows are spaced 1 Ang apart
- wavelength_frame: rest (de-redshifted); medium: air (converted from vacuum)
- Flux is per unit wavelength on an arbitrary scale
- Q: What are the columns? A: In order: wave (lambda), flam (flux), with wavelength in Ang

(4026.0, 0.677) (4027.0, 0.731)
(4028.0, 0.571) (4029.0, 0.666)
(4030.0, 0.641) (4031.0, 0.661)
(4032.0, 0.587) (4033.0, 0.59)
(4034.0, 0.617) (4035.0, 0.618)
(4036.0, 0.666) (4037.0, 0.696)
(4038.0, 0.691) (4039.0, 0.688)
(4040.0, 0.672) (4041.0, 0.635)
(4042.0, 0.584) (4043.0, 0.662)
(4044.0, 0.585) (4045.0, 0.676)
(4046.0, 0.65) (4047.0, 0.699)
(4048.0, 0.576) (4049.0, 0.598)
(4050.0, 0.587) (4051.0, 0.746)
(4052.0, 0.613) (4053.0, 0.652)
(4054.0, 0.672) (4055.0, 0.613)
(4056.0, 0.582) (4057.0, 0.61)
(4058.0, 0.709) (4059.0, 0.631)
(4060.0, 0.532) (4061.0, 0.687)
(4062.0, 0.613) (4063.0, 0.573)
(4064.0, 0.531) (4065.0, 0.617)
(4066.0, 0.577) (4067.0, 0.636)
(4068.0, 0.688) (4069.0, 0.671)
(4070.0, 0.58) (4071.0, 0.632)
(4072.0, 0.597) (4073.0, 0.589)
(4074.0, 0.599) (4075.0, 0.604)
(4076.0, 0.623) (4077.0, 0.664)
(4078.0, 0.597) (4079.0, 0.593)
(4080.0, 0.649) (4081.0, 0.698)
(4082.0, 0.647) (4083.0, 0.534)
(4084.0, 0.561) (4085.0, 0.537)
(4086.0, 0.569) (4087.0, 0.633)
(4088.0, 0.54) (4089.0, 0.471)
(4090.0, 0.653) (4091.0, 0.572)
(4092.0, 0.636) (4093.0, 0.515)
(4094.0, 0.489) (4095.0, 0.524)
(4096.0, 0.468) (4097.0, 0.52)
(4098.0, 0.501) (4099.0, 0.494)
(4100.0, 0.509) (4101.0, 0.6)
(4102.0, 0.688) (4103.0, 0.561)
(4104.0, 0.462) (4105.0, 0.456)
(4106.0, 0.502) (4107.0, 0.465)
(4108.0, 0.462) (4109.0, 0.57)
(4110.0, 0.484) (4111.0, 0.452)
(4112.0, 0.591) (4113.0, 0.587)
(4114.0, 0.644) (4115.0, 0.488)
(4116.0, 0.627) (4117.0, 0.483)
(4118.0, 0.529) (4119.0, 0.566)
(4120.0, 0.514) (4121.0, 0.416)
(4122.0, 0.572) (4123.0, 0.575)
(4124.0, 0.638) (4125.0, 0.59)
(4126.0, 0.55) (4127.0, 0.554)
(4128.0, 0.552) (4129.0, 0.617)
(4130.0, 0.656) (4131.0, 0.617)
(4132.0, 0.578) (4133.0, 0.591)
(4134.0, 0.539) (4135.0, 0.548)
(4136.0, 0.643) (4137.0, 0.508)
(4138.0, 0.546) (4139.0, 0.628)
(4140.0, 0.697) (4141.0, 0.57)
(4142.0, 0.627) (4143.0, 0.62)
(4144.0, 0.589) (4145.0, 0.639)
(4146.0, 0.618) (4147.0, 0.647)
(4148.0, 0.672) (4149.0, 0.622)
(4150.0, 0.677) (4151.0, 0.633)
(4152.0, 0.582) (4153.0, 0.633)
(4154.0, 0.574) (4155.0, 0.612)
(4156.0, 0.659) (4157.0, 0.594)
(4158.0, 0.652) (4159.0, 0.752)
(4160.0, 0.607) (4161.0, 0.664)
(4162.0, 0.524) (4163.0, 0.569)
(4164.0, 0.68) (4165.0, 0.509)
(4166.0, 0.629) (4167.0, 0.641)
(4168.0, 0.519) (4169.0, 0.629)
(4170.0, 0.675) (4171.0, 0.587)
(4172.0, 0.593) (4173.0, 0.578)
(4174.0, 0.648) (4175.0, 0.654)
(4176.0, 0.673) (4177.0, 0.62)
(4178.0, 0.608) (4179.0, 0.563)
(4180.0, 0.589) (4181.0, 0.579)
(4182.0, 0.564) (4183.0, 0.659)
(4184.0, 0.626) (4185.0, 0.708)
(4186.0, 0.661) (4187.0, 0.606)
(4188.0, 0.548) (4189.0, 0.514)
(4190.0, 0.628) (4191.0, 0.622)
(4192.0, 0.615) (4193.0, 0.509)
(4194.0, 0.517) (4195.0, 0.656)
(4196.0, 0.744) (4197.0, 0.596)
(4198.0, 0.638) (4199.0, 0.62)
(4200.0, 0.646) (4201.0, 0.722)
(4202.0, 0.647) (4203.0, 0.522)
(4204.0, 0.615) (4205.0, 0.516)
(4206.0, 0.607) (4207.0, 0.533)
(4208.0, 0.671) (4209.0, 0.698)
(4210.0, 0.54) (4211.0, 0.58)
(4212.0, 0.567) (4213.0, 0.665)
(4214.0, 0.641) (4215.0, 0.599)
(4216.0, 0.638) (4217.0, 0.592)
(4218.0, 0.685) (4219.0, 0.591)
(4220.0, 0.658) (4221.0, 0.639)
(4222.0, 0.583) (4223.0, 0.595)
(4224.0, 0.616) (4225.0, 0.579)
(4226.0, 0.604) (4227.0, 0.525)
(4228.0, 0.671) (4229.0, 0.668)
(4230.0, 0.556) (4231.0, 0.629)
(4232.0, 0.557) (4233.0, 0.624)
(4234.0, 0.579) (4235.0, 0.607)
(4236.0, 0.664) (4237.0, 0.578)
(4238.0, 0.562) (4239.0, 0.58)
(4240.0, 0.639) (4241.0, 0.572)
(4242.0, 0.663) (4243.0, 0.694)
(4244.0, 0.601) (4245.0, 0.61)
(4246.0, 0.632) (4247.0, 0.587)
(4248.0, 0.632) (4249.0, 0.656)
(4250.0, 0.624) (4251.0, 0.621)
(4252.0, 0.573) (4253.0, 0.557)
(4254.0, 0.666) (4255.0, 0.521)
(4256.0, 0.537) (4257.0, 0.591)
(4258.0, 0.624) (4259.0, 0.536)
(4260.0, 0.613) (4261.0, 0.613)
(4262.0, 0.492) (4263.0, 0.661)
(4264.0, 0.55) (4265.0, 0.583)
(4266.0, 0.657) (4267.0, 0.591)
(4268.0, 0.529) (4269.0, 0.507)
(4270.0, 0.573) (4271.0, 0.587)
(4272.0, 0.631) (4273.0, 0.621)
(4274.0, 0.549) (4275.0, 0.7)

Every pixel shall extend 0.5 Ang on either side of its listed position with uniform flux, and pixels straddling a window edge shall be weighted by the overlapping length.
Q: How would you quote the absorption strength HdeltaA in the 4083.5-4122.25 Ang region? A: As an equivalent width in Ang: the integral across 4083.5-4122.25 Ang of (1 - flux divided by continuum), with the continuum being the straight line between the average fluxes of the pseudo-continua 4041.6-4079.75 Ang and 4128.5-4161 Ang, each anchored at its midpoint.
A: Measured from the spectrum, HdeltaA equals 5.3 Ang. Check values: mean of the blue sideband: 0.623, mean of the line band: 0.536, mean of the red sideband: 0.618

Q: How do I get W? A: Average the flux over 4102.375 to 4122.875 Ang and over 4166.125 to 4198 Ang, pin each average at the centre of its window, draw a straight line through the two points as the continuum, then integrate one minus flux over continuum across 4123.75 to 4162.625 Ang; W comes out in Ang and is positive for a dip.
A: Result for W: -3.3 Ang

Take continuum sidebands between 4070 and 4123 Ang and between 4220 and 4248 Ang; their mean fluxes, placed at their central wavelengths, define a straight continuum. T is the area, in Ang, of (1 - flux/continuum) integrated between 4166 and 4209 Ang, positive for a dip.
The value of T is -1.5 Ang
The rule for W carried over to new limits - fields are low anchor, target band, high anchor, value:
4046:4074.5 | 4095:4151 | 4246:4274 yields 4.2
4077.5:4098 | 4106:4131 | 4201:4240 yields 1.2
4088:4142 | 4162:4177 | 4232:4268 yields -1.0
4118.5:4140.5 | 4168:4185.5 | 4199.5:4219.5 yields -0.6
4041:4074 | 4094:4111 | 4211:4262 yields 2.9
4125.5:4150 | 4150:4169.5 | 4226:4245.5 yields -0.4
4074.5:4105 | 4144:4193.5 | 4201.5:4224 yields -1.8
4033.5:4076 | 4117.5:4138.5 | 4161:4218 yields 1.8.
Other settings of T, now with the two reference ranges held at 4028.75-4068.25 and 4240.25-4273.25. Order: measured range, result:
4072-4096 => 1.6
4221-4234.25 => 0.0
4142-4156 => -0.2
